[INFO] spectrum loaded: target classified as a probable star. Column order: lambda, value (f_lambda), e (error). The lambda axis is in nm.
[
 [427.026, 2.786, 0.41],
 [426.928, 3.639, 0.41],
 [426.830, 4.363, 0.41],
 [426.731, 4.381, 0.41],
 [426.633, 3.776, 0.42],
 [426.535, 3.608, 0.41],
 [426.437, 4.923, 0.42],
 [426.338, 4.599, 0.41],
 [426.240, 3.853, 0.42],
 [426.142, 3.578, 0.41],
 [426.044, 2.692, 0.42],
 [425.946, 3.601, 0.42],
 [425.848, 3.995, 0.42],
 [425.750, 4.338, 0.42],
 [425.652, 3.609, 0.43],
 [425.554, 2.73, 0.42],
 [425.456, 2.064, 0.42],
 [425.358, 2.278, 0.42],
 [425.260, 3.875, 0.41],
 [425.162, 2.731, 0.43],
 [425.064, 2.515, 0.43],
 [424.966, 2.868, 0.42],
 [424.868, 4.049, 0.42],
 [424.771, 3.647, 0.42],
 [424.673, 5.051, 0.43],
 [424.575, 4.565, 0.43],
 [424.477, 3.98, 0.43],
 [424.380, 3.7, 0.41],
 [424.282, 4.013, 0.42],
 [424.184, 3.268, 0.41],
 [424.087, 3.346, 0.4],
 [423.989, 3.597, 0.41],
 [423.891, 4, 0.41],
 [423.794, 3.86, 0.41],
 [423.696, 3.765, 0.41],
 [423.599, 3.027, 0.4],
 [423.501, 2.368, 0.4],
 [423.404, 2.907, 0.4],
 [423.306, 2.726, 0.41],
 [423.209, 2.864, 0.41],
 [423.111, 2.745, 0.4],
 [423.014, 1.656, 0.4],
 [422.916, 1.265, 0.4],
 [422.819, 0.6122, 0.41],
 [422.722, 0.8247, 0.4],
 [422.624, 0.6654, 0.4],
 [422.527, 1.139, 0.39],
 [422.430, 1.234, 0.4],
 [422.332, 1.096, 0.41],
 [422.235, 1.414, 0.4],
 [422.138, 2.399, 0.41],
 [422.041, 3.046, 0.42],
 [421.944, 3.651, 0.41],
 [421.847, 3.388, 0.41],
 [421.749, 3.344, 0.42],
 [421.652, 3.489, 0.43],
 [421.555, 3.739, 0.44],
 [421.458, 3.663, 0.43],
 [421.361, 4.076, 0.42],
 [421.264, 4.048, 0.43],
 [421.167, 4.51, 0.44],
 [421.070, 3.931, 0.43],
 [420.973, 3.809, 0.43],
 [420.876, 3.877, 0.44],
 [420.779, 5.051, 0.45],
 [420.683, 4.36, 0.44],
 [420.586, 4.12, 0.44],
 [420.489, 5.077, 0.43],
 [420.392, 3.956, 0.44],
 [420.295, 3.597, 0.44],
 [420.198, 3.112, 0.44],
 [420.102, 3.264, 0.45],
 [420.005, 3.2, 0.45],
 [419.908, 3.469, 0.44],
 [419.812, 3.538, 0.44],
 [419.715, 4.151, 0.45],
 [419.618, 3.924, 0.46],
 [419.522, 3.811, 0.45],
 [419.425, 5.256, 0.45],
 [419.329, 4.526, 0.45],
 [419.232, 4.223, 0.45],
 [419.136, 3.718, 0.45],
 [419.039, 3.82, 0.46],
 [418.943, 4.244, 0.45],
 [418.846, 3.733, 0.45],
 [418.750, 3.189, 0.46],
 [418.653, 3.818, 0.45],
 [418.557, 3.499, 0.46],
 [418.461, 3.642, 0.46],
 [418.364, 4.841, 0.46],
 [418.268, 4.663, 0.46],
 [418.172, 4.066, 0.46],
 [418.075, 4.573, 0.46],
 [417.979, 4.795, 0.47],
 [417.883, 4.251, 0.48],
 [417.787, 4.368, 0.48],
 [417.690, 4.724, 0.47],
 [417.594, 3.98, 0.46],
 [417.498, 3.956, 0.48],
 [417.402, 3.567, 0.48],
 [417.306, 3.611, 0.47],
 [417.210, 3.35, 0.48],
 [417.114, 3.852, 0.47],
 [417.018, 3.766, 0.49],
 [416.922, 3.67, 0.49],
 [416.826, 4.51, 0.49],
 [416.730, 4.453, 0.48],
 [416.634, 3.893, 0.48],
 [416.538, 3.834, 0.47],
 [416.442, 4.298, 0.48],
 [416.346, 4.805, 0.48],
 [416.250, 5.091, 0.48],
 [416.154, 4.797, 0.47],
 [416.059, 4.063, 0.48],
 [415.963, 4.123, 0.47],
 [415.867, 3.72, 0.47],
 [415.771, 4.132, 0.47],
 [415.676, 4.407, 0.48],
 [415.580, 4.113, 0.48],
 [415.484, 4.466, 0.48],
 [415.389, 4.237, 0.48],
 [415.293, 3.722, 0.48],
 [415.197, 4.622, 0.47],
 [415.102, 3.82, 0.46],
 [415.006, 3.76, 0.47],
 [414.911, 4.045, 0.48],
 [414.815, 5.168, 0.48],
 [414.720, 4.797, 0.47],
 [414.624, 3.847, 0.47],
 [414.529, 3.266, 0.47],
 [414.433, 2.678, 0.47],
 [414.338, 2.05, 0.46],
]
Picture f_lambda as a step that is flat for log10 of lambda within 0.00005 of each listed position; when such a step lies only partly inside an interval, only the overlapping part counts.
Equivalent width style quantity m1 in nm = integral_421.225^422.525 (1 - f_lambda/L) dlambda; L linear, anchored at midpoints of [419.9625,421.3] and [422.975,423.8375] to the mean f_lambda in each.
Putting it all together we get 0.24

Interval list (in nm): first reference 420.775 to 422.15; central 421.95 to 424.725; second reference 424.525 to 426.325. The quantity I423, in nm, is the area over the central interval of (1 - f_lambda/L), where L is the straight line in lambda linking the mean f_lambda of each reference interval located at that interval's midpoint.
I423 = 0.68 nm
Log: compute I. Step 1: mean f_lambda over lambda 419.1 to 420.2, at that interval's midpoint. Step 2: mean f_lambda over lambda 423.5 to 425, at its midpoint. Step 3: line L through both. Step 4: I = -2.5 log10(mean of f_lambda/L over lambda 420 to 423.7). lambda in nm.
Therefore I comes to 0.27 mag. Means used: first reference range 3.88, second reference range 3.75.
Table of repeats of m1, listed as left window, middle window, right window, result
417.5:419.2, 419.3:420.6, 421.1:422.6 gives -0.127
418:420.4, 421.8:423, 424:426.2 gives 0.641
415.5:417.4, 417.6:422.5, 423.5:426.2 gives 0.111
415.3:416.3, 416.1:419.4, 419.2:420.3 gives -0.047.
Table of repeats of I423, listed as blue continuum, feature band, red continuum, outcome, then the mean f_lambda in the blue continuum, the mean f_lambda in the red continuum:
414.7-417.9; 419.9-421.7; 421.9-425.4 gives -0.32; 4.17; 2.8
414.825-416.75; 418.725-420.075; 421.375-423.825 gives -0.26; 4.23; 2.45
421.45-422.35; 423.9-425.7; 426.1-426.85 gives 0.11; 2.95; 4.13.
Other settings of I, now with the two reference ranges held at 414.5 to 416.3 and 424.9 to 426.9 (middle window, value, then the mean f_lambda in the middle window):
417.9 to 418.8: -0.02 mag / 4.13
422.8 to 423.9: 0.36 mag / 2.66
